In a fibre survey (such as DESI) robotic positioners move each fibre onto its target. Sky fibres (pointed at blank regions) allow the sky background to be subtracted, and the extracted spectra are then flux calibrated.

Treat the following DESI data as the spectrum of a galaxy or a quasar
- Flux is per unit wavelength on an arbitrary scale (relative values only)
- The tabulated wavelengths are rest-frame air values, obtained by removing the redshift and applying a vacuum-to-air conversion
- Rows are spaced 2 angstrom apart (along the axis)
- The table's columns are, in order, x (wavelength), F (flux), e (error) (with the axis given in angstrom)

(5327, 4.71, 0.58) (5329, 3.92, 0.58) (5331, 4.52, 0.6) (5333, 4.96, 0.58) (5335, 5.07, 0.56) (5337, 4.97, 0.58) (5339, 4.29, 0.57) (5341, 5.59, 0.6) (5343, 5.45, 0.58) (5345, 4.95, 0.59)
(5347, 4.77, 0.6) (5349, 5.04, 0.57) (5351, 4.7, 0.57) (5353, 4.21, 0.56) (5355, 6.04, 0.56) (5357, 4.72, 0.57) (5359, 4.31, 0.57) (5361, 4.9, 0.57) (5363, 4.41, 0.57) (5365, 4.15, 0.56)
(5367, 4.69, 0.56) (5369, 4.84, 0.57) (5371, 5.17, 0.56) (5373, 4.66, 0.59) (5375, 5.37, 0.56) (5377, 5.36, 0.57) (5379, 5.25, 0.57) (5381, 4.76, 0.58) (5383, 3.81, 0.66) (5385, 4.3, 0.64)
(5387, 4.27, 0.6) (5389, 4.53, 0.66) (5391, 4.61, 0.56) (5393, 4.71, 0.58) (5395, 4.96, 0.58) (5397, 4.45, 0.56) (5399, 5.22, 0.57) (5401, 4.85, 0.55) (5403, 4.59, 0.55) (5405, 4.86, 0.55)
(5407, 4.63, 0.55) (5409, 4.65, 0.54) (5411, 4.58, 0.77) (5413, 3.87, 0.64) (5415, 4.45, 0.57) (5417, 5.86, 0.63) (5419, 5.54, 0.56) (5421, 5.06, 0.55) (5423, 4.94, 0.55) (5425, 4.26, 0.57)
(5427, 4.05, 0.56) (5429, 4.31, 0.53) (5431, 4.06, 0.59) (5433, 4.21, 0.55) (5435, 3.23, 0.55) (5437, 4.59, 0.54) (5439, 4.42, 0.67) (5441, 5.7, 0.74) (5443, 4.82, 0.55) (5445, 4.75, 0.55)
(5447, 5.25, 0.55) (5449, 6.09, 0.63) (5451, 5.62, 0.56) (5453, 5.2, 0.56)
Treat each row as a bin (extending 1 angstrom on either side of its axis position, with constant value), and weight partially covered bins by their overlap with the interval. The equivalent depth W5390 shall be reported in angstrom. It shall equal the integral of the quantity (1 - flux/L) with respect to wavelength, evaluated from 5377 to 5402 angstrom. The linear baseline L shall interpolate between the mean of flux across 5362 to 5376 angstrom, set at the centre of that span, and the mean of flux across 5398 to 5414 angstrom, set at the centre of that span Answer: 0.2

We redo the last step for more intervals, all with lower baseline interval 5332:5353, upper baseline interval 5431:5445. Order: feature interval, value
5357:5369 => 0.8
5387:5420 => -0.8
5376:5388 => 0.3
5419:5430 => -0.2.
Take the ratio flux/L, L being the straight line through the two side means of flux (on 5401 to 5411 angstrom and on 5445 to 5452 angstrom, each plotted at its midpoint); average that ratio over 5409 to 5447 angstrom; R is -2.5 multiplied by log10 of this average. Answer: 0.11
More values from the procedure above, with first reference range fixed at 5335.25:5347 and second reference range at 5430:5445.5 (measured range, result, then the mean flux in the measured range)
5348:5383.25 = 0.01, 4.82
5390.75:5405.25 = -0.02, 4.79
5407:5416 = 0.05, 4.41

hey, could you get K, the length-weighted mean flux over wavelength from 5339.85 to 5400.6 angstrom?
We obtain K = 4.81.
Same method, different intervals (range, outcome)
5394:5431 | 4.71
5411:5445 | 4.59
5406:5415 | 4.43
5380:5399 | 4.53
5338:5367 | 4.82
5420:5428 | 4.58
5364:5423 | 4.76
